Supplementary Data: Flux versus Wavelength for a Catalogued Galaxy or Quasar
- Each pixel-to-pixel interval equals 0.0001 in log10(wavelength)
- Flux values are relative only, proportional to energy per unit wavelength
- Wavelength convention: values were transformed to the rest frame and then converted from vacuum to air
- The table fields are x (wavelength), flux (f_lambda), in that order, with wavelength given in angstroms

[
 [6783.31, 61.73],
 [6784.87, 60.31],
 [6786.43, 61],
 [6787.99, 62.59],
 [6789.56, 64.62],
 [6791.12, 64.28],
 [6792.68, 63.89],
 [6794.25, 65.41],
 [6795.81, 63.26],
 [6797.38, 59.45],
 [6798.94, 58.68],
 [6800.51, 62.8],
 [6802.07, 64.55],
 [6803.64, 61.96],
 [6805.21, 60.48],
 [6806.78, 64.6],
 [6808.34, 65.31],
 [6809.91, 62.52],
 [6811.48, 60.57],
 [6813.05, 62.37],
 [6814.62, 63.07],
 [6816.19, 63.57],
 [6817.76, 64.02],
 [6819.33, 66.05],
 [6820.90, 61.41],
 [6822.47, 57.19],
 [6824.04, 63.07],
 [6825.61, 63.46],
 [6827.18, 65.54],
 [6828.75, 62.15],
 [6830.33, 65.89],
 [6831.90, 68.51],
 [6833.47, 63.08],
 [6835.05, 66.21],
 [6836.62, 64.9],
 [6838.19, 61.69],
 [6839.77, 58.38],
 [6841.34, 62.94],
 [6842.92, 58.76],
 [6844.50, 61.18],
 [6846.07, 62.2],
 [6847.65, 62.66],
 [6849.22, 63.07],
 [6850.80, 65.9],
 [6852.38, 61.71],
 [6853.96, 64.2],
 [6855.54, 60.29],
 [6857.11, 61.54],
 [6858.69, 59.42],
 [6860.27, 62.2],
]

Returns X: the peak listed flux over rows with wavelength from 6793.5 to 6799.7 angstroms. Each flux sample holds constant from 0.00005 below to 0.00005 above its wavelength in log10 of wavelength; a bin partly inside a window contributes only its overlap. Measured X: 65.41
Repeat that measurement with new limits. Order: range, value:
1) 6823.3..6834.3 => 68.51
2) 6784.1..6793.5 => 64.62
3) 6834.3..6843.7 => 66.21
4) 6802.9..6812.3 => 65.31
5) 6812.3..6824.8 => 66.05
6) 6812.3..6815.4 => 63.07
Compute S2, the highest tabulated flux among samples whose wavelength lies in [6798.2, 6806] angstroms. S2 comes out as 64.55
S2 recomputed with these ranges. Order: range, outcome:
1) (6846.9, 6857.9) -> 65.9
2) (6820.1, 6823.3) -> 61.41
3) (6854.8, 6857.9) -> 61.54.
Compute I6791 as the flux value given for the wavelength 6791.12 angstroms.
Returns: 64.28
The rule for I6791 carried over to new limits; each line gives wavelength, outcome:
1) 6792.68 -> 63.89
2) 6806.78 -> 64.6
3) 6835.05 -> 66.21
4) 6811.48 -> 60.57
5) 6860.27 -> 62.2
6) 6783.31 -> 61.73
